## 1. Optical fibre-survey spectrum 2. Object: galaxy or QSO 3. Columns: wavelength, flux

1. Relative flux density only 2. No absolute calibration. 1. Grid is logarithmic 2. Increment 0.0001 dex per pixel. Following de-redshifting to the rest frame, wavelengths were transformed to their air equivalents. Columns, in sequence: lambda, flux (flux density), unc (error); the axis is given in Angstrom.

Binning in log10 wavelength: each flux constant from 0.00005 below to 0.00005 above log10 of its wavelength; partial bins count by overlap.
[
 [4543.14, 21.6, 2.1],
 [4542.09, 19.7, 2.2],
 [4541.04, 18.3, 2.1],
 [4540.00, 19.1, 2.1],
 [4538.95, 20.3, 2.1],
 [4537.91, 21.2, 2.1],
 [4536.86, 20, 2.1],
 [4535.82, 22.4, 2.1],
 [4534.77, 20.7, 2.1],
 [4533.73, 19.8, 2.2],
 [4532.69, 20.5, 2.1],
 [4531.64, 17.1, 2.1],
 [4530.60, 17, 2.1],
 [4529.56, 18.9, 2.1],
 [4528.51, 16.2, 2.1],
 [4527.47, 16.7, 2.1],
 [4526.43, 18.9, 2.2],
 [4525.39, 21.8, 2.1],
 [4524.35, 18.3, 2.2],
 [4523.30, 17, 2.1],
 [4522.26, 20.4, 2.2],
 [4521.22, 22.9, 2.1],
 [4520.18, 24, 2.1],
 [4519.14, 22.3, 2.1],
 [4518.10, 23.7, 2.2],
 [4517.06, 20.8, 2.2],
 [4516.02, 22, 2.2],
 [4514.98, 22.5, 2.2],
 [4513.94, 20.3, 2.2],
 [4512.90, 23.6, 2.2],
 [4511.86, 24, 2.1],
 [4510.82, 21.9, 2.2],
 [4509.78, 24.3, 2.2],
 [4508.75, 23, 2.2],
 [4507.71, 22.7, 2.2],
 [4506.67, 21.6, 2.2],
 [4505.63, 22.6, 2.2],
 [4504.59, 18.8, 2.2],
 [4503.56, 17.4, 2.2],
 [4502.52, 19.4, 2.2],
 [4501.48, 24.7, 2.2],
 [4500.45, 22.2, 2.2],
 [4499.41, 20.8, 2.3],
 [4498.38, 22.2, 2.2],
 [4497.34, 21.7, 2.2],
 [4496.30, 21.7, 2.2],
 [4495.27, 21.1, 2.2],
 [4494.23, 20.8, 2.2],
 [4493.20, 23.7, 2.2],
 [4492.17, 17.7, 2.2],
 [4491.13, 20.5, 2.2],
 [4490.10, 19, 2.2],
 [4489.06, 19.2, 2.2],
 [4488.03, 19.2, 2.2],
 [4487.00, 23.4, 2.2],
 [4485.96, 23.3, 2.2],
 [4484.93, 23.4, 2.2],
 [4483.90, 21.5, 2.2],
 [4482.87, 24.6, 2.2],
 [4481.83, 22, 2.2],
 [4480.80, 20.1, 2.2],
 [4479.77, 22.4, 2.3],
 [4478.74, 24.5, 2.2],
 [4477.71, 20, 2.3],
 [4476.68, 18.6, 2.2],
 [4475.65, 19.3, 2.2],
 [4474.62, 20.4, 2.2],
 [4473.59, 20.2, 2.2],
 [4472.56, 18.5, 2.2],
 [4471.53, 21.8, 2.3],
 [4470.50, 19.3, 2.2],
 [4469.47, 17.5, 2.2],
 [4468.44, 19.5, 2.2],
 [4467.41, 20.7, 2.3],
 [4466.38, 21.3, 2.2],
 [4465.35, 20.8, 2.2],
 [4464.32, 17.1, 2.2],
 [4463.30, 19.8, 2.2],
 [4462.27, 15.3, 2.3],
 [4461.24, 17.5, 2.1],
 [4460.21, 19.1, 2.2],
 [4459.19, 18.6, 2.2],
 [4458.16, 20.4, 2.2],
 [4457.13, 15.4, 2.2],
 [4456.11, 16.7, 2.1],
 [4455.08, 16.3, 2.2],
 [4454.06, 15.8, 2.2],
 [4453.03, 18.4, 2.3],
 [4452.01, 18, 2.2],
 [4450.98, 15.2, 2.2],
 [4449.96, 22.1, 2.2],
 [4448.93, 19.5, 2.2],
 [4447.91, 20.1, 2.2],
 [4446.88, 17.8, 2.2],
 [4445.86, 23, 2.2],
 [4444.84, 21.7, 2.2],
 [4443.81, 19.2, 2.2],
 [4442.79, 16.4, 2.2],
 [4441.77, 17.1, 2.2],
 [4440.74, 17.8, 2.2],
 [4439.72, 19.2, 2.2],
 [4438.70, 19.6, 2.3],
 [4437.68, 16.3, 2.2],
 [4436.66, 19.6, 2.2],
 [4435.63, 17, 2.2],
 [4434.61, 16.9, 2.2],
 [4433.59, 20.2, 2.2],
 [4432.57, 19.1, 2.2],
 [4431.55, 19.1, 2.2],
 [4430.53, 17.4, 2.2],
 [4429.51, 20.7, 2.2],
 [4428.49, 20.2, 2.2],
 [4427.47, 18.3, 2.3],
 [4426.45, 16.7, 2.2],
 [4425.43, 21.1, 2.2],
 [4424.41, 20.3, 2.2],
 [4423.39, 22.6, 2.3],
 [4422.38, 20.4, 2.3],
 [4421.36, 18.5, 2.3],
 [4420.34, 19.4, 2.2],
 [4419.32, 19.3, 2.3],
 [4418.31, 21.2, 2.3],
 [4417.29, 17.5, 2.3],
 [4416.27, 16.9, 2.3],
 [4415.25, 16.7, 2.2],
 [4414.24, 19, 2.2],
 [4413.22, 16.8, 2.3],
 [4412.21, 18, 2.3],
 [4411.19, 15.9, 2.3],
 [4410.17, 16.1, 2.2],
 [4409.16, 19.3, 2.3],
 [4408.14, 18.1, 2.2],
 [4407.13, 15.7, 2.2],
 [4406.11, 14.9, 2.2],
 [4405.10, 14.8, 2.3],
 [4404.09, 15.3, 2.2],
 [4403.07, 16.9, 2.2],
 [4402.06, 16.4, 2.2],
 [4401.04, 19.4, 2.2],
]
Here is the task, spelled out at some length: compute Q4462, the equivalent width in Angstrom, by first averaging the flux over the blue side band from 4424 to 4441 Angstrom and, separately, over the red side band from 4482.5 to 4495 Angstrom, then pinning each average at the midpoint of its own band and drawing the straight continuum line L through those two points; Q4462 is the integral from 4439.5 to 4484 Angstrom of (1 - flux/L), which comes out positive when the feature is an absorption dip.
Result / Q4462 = 1.8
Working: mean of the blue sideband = 18.8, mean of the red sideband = 21.3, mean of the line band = 19.3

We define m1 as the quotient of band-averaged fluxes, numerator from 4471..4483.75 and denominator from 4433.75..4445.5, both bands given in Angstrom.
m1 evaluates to 1.1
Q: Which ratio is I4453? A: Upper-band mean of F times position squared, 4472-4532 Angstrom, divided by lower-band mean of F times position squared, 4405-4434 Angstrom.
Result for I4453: 1.18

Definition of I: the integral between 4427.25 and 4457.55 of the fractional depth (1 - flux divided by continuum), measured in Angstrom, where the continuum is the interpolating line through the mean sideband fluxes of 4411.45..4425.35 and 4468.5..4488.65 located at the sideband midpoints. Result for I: 2.0 Angstrom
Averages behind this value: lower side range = 19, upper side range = 21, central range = 18.5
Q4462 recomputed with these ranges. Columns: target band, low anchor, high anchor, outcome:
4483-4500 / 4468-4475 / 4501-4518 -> -0.4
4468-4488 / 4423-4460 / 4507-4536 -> -1.4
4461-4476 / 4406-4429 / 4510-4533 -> 0.1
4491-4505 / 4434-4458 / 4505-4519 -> 0.4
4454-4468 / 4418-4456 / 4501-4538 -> 0.9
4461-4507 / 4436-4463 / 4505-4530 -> -1.9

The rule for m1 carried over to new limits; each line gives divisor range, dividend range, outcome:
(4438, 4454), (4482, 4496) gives 1.13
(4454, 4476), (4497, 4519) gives 1.17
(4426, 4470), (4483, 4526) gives 1.16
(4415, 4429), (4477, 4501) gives 1.12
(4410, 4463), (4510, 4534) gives 1.11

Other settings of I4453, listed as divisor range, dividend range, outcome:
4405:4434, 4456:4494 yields 1.12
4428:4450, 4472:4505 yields 1.13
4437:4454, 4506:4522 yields 1.24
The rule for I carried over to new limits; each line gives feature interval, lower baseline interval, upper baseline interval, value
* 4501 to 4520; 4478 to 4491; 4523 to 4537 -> -1.74 Angstrom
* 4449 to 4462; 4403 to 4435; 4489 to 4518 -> 1.22 Angstrom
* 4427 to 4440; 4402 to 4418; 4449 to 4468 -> -0.89 Angstrom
